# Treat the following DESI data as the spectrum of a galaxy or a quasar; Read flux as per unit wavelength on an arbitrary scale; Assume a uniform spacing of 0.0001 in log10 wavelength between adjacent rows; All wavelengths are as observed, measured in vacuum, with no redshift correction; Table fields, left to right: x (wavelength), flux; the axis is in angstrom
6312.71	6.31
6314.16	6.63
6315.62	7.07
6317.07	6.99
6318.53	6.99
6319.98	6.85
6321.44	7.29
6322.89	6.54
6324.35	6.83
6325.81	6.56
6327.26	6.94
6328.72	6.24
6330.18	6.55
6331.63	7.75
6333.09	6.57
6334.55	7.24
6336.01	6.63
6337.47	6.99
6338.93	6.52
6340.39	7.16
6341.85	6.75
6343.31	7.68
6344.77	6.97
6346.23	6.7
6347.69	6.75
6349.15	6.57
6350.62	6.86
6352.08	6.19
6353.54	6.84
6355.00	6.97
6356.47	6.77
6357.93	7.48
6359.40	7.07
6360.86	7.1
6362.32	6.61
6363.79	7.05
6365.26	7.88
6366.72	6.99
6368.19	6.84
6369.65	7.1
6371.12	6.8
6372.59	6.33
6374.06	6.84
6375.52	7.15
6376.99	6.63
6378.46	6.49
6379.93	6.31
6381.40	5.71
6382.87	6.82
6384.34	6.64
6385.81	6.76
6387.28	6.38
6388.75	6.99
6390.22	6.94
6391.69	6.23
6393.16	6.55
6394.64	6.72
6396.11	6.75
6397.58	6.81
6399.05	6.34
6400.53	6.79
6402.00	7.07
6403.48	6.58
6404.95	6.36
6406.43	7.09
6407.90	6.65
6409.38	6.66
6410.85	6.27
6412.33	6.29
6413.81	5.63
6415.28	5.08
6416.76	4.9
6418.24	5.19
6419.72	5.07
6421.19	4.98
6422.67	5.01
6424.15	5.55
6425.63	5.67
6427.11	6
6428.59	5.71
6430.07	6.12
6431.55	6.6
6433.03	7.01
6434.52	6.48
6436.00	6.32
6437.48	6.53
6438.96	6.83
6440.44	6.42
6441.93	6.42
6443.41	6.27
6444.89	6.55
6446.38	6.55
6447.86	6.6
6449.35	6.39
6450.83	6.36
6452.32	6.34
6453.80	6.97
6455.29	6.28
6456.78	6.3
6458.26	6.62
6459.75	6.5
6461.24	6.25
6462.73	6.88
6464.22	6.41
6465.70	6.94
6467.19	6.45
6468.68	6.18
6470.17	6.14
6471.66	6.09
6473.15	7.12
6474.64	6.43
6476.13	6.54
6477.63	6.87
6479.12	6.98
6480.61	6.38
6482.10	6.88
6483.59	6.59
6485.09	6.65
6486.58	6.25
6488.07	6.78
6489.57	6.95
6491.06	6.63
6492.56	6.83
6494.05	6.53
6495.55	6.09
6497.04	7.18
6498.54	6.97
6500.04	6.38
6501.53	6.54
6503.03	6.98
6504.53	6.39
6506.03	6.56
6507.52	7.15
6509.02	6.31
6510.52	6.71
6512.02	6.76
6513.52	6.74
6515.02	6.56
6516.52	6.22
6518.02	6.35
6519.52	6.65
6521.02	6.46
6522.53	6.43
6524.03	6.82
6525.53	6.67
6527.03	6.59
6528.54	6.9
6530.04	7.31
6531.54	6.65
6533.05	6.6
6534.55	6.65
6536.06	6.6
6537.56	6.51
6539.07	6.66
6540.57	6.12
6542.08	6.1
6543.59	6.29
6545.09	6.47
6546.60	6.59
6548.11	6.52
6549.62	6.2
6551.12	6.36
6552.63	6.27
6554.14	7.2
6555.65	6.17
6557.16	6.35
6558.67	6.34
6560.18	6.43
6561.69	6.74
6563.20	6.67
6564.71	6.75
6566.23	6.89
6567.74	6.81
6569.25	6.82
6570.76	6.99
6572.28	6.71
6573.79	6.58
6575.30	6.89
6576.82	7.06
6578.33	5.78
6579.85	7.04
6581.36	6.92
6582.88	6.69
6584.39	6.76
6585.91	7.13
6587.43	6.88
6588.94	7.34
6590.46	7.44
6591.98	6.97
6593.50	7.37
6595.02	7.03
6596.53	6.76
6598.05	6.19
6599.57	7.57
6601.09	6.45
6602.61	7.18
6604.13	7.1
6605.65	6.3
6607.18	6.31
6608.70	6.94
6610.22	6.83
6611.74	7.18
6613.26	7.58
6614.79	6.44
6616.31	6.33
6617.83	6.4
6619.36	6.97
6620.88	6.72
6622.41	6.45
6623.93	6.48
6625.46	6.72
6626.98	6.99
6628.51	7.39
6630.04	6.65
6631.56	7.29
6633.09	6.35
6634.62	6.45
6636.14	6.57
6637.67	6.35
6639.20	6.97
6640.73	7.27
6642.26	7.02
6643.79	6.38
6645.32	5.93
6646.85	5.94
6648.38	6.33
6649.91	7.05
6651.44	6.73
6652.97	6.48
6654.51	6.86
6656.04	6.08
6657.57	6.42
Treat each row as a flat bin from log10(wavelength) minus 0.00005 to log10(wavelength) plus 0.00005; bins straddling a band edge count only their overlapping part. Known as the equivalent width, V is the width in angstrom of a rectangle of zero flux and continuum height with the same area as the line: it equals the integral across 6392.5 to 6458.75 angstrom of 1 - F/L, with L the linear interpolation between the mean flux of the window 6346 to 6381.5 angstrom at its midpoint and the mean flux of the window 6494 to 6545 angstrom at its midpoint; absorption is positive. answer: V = 4.7 angstrom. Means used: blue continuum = 6.82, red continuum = 6.6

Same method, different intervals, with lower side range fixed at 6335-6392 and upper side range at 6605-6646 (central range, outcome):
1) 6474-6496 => 0.4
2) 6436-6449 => 0.5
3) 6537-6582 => 1.1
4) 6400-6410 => 0.1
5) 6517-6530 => 0.2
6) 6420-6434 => 2.0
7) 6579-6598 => -0.7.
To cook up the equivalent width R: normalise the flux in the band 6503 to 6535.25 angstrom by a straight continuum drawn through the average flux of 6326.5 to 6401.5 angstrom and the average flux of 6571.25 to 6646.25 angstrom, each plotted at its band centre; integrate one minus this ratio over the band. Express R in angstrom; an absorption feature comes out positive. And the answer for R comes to 0.7 angstrom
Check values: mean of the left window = 6.8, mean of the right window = 6.8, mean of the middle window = 6.65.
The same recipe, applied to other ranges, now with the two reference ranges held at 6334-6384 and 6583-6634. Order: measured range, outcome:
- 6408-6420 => 2.0 angstrom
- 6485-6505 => 0.6 angstrom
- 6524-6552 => 1.2 angstrom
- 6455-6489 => 1.5 angstrom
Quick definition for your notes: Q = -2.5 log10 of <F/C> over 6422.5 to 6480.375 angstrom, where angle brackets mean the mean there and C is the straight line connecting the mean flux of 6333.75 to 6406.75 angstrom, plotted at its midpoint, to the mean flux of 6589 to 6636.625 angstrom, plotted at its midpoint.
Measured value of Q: 0.06 mag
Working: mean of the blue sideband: 6.79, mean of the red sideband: 6.83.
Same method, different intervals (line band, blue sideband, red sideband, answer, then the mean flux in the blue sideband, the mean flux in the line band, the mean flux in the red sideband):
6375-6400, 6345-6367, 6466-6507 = 0.041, 6.92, 6.6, 6.61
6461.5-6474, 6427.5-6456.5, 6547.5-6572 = -0.006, 6.45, 6.52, 6.6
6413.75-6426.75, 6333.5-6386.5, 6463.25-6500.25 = 0.272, 6.84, 5.23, 6.61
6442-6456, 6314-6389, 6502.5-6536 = 0.041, 6.83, 6.48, 6.65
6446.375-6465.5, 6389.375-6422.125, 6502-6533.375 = -0.016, 6.22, 6.51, 6.66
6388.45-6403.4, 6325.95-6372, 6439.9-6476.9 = 0.004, 6.92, 6.7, 6.48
